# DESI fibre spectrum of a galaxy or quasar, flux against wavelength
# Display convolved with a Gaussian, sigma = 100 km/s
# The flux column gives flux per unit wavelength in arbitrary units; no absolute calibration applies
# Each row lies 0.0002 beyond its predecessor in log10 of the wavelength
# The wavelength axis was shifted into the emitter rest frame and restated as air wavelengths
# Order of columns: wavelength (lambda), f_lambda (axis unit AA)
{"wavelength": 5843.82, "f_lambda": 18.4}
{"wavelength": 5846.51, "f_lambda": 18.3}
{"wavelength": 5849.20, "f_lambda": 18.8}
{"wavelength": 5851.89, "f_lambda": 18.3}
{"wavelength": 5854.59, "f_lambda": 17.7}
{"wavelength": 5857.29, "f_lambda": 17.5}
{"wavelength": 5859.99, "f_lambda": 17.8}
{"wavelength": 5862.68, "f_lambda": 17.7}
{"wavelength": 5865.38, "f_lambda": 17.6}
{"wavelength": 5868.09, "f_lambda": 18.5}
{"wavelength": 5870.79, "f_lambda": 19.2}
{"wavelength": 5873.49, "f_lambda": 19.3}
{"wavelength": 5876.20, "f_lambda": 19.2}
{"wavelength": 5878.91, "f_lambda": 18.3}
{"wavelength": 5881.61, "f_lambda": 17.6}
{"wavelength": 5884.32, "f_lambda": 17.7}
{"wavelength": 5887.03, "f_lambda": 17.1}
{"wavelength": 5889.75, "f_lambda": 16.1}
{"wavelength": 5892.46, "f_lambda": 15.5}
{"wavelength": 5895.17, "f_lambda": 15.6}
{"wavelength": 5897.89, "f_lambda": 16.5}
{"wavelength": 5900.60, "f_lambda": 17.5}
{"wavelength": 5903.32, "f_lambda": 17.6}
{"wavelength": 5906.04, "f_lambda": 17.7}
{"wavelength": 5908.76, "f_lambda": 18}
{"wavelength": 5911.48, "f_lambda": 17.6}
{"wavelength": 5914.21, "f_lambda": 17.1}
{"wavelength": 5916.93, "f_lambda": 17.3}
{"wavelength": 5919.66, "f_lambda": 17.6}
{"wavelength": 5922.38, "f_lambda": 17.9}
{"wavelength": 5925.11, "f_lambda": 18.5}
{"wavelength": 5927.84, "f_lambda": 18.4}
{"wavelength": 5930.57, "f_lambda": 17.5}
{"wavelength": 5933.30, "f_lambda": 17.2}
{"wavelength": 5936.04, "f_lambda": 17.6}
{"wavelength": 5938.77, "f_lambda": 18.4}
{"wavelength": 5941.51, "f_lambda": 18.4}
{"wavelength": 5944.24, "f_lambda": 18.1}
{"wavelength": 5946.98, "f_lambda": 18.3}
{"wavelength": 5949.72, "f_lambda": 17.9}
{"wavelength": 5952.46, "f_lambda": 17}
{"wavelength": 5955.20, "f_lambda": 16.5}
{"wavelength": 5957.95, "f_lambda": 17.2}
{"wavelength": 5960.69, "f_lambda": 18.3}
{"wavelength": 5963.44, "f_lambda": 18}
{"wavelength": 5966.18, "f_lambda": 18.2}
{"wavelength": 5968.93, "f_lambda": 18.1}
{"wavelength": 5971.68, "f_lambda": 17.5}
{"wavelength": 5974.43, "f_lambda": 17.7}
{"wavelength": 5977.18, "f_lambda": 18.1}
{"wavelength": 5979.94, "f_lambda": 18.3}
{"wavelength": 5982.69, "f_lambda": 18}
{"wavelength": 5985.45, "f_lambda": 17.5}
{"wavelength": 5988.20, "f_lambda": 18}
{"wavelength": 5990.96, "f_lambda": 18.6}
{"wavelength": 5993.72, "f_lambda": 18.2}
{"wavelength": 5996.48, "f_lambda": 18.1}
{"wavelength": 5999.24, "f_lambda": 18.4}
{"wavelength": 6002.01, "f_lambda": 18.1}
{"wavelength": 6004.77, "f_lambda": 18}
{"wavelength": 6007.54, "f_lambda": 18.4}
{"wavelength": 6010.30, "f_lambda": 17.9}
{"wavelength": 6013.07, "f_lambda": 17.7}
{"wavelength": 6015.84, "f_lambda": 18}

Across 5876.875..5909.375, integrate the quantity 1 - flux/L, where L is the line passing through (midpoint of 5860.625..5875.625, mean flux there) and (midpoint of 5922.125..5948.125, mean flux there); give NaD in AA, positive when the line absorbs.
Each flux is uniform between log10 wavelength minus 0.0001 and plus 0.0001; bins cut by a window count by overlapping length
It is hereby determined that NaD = 2.1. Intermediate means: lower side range 18.5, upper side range 18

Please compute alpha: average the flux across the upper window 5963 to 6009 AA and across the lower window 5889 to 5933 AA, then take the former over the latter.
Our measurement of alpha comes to 1.0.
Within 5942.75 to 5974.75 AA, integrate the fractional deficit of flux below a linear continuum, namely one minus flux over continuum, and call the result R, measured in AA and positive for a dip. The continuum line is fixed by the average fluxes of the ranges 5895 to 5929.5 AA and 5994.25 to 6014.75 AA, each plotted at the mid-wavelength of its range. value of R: 0.15 AA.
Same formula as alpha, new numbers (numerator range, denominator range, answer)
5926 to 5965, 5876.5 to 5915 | 1.03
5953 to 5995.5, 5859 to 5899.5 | 1.02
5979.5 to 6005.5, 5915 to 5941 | 1.02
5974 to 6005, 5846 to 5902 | 1.02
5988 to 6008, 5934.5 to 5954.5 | 1.02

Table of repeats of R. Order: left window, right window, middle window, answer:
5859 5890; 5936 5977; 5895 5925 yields 0.9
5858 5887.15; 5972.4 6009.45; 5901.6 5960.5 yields 1.4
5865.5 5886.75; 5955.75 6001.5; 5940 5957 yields 0.4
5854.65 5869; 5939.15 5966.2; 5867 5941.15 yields 0.6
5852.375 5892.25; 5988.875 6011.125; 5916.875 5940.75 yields 0.2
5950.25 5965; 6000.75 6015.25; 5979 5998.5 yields -0.3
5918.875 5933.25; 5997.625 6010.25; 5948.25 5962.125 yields 0.5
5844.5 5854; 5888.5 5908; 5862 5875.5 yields -0.6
